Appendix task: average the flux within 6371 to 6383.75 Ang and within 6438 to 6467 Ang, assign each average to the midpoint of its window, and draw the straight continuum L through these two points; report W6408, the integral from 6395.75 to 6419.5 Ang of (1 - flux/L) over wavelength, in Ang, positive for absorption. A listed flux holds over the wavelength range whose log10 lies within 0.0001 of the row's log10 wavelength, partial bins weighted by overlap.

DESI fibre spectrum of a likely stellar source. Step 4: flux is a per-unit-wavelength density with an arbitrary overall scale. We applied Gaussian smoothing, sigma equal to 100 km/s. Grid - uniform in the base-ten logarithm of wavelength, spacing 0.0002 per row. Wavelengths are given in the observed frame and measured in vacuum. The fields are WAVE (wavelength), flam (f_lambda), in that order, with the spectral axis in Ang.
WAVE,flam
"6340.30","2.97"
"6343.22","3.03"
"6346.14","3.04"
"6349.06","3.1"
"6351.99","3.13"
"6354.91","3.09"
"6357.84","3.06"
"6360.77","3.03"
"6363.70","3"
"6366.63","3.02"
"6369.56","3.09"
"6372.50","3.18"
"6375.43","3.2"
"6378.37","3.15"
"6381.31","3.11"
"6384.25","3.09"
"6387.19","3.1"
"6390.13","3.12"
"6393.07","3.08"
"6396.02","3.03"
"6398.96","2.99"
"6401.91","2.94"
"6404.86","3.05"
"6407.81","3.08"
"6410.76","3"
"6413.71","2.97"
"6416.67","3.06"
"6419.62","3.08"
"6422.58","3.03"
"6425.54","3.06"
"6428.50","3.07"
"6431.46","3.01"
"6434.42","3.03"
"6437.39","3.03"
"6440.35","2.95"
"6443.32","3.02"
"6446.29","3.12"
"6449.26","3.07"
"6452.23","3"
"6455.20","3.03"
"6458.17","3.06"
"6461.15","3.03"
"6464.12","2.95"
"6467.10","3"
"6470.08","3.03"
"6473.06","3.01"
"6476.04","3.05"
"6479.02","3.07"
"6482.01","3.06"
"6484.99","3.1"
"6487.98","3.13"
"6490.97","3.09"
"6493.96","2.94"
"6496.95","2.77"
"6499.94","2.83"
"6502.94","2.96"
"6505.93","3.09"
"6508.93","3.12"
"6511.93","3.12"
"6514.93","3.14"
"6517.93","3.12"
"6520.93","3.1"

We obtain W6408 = 0.6 Ang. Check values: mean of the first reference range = 3.15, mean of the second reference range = 3.02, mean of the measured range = 3.02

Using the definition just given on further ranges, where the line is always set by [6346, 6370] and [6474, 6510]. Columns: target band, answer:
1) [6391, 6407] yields 0.13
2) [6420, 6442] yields 0.07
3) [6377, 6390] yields -0.25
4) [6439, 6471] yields 0.05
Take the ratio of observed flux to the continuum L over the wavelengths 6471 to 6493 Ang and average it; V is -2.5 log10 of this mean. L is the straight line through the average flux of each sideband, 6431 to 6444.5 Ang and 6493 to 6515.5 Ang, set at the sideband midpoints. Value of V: -0.03 mag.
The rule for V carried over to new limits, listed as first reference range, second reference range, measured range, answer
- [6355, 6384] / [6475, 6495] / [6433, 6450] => 0.015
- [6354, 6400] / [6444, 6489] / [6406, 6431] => 0.009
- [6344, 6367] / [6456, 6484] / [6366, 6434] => -0.006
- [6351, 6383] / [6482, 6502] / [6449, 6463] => -0.007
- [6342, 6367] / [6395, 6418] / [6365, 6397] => -0.025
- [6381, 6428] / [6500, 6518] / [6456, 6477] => 0.015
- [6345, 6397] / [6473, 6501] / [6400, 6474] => 0.006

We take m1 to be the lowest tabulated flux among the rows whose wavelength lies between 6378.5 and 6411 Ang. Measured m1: 2.94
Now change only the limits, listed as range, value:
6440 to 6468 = 2.95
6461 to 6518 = 2.77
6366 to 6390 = 3.02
